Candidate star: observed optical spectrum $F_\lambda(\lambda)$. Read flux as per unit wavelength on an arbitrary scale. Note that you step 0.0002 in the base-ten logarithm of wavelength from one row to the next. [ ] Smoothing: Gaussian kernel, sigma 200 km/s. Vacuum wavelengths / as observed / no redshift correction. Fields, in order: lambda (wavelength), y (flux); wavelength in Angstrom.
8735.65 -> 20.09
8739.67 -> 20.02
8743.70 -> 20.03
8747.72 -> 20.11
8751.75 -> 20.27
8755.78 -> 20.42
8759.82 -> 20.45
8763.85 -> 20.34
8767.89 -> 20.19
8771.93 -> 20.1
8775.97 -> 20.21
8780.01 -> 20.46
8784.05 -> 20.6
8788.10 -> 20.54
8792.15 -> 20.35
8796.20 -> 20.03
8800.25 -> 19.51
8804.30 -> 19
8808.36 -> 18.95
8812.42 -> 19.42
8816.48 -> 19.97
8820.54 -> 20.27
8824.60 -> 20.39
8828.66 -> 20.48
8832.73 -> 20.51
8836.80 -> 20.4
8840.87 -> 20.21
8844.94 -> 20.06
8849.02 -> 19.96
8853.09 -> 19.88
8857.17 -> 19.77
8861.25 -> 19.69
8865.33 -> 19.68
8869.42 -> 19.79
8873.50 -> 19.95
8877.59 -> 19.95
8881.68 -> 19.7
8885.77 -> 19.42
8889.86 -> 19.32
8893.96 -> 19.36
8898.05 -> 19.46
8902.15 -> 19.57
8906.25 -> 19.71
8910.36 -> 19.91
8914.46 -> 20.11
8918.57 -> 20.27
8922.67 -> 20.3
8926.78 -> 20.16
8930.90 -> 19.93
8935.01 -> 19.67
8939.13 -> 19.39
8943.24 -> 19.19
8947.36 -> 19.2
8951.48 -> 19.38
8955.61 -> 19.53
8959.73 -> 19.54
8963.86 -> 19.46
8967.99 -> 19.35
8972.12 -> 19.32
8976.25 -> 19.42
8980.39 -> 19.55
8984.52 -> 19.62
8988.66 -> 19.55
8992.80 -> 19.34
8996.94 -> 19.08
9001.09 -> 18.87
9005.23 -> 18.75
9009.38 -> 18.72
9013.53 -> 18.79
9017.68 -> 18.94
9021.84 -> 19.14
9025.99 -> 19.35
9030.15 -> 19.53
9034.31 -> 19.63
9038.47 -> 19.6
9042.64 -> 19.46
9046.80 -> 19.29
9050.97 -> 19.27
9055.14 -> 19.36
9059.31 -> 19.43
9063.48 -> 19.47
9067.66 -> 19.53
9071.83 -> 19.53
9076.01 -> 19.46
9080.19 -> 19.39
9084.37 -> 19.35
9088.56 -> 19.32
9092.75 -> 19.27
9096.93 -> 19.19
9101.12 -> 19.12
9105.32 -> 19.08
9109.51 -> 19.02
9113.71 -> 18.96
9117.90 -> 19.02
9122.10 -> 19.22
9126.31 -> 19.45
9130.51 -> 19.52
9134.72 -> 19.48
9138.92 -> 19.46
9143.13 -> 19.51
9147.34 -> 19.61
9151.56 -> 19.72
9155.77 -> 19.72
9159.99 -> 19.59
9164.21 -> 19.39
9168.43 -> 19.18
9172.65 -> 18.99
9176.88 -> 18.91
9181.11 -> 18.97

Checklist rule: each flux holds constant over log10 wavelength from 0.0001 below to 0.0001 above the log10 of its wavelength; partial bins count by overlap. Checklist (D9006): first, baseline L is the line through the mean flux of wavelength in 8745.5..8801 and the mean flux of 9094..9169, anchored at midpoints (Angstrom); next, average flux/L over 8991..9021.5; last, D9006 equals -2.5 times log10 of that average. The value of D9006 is 0.04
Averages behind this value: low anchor 20.3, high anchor 19.4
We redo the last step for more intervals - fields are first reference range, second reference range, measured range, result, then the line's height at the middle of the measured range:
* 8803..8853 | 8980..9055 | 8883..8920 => 0.00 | 19.7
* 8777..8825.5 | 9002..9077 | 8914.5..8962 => -0.01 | 19.6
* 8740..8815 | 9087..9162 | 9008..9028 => 0.03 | 19.6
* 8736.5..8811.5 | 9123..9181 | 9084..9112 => 0.02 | 19.5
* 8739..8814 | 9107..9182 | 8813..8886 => -0.01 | 19.9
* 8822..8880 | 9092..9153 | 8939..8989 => 0.02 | 19.7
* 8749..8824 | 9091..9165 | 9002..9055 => 0.02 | 19.6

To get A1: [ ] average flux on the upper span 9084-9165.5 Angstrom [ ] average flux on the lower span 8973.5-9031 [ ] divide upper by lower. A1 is 1.01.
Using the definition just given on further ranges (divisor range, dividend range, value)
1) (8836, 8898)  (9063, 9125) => 0.97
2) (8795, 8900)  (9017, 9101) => 0.98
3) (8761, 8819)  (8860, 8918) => 0.99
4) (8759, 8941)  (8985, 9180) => 0.97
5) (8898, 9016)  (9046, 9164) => 0.99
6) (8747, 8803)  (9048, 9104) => 0.96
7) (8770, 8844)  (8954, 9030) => 0.96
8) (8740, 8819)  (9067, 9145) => 0.96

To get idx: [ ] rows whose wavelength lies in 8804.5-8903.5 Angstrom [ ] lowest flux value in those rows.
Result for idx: 18.95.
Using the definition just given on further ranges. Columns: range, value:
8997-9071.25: 18.72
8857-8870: 19.68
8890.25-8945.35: 19.19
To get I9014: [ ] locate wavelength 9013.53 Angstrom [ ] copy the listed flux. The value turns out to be 18.79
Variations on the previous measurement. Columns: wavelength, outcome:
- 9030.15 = 19.53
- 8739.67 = 20.02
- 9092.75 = 19.27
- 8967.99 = 19.35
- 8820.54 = 20.27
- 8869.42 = 19.79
